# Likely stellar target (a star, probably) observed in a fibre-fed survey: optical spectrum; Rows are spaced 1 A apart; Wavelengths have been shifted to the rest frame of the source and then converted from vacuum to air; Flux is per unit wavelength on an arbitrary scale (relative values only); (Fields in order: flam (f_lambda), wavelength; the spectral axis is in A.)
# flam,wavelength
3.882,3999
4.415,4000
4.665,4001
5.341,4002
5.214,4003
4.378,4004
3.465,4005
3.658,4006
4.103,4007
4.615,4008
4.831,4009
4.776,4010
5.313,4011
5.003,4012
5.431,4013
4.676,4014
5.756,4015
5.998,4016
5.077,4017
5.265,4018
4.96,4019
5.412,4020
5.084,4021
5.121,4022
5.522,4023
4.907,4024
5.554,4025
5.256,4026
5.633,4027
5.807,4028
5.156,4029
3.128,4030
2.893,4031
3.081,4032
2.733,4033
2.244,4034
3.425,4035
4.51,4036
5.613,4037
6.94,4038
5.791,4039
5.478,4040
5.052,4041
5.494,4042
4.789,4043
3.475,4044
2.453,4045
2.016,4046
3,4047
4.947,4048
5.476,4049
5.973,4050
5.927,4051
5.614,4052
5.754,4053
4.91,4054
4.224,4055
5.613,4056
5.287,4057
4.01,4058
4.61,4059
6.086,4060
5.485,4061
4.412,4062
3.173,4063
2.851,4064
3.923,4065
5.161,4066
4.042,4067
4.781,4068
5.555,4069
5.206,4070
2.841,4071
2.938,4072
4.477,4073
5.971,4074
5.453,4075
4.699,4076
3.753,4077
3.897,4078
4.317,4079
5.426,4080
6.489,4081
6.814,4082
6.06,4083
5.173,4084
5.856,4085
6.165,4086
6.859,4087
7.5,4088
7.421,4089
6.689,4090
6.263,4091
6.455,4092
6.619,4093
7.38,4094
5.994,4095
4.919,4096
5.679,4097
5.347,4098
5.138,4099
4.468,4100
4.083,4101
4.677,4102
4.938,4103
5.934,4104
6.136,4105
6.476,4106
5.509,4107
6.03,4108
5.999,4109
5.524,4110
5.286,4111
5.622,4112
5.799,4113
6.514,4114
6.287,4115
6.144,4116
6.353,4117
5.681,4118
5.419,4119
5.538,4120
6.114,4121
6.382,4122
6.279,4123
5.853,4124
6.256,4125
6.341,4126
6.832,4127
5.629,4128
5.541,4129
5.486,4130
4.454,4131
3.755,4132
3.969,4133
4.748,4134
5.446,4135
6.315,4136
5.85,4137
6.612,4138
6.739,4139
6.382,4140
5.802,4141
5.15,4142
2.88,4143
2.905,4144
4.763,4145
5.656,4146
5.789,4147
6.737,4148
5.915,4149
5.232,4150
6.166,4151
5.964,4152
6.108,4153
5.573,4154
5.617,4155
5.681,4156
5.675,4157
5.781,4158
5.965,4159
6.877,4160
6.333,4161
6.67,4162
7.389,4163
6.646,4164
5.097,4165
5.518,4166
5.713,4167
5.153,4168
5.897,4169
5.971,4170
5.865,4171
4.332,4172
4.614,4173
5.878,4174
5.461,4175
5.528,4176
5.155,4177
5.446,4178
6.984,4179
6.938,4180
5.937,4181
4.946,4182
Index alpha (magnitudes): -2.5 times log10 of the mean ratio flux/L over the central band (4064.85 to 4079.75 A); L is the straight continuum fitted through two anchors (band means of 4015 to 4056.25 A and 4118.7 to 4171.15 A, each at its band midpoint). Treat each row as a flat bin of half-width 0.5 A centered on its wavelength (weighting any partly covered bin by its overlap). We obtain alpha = 0.13 mag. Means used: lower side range 4.77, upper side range 5.71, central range 4.5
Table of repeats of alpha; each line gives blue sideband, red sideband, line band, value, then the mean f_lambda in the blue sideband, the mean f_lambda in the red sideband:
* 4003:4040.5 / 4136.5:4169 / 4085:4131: -0.10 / 4.78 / 5.76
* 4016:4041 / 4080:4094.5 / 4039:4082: 0.22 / 4.8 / 6.51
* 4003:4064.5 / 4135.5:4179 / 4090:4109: -0.09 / 4.71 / 5.71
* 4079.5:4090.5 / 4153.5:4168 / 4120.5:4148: 0.12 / 6.4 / 6.01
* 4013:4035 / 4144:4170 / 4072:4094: -0.11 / 4.71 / 5.86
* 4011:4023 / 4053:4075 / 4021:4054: 0.07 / 5.27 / 4.6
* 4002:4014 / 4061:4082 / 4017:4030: -0.13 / 4.65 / 4.55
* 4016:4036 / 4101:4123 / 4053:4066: 0.10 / 4.58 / 5.8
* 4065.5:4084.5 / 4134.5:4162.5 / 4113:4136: -0.05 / 4.9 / 5.74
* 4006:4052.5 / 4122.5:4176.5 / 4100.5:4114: -0.05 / 4.76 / 5.64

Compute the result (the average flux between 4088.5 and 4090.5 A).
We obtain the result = 7.05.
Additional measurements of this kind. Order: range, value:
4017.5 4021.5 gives 5.18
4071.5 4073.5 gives 3.71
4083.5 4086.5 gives 5.73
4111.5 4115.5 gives 6.06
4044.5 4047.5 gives 2.49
